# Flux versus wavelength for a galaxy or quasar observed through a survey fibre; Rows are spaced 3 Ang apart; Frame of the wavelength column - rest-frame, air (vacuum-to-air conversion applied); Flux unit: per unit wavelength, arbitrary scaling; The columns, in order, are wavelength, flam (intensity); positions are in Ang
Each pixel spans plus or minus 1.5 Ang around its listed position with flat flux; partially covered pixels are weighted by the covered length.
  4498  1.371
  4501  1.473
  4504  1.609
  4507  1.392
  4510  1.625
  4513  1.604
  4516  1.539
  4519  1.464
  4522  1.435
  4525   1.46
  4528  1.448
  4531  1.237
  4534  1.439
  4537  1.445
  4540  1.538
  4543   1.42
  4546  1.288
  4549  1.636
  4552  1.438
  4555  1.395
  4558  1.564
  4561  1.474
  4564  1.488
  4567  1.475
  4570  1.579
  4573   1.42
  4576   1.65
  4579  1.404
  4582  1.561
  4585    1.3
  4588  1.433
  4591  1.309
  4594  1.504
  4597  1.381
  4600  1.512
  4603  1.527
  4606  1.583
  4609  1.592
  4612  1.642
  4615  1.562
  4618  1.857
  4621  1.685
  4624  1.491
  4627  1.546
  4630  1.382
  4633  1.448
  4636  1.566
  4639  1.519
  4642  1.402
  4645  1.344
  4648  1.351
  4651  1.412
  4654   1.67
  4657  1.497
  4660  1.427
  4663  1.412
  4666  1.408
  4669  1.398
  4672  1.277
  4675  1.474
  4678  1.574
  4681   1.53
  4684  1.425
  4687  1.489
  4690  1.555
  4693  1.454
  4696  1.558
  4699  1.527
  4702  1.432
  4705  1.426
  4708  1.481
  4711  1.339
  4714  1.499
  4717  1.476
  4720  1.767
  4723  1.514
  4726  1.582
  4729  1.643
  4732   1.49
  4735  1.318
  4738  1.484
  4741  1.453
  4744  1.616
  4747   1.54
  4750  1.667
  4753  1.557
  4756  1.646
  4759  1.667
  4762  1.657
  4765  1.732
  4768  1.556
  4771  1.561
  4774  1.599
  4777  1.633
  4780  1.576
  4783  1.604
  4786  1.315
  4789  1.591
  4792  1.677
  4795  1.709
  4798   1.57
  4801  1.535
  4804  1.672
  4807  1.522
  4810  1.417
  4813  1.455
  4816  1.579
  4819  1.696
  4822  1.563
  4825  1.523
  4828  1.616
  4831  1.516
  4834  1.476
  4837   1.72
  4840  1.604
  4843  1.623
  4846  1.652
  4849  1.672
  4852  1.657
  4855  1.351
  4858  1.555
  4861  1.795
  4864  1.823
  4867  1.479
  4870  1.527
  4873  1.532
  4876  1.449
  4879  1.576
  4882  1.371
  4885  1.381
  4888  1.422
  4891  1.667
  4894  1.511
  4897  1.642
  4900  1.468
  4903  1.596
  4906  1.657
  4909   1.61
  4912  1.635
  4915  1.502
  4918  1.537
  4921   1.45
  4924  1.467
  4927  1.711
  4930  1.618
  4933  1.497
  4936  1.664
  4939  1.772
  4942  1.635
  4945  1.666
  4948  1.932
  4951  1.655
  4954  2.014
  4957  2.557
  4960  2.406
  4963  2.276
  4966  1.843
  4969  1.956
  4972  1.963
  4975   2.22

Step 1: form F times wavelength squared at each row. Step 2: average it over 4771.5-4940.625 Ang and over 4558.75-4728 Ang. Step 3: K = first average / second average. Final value 1.15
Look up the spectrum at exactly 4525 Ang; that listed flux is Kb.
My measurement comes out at 1.46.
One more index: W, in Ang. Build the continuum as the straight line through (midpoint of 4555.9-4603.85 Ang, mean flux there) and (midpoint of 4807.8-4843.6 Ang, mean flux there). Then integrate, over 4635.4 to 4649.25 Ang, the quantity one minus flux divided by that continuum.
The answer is 0.61 Ang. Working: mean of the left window 1.47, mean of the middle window 1.43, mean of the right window 1.56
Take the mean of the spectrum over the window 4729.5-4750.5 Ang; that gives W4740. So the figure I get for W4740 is 1.51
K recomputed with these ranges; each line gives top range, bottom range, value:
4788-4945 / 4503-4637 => 1.19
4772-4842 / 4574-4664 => 1.14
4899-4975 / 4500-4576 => 1.42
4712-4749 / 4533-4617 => 1.10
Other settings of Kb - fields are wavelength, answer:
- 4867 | 1.479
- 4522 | 1.435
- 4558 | 1.564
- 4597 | 1.381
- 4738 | 1.484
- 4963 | 2.276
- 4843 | 1.623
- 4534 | 1.439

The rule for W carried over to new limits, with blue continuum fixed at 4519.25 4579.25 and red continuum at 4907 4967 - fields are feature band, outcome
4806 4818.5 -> 1.22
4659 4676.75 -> 1.78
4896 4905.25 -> 0.90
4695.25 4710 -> 1.01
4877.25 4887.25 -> 1.66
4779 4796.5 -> 0.78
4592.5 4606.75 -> 0.06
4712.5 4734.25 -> 0.58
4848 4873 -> 1.59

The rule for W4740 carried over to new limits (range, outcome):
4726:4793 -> 1.57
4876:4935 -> 1.54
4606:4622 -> 1.66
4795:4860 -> 1.58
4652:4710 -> 1.47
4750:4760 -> 1.63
